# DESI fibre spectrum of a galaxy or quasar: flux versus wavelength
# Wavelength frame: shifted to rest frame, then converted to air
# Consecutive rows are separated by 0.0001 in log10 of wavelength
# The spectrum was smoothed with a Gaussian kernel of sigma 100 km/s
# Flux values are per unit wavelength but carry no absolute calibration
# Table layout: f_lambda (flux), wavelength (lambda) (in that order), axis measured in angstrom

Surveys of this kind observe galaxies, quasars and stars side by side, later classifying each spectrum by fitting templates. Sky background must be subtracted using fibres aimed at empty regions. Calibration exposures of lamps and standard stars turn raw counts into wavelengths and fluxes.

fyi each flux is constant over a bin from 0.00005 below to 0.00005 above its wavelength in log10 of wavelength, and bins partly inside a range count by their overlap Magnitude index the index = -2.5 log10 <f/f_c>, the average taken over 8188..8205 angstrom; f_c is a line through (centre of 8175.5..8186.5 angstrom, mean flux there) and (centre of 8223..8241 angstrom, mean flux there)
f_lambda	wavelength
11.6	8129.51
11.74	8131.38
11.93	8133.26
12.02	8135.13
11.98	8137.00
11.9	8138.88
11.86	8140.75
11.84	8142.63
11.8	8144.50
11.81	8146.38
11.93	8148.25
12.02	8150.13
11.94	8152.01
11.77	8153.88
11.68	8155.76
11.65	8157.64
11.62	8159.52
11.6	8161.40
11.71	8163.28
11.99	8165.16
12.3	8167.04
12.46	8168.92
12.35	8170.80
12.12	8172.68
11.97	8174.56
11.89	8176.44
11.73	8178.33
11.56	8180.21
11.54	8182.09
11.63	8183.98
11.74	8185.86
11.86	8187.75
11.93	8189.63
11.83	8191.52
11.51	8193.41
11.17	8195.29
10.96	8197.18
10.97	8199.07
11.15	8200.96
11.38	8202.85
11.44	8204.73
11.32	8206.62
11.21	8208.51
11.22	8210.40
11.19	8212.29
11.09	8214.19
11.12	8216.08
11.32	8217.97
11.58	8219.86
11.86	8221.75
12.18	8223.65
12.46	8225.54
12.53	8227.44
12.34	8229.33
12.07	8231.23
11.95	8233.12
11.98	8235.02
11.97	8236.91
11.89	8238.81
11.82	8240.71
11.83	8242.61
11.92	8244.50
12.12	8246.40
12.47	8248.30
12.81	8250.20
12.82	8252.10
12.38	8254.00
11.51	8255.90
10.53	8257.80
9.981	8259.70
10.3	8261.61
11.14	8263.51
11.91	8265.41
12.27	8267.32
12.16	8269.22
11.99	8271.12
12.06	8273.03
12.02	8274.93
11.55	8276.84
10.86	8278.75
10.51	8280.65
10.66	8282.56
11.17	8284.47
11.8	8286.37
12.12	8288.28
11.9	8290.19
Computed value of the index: 0.04 mag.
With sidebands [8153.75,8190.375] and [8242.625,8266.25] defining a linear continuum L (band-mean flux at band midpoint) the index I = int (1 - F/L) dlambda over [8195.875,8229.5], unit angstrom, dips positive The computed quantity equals 0.76 angstrom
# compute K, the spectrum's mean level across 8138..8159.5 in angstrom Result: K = 11.8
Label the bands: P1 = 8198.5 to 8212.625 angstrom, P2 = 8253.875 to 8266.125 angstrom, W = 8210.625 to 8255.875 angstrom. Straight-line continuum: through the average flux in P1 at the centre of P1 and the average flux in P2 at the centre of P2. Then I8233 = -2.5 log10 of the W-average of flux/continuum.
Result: -0.08 mag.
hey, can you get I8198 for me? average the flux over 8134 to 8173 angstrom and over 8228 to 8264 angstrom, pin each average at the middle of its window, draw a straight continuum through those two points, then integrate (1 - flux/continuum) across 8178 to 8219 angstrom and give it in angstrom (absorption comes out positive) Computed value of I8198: 1.60 angstrom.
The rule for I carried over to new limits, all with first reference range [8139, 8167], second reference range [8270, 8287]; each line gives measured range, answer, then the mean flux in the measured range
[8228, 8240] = -0.51 angstrom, 12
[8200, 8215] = 0.50 angstrom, 11.2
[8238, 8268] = -0.61 angstrom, 11.7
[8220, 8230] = -0.55 angstrom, 12.2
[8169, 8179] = -0.26 angstrom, 12.1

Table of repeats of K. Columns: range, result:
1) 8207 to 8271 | 11.8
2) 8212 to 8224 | 11.5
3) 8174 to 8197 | 11.7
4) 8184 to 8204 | 11.5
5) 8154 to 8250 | 11.8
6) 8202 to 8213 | 11.3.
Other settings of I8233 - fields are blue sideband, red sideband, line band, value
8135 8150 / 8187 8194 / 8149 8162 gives 0.010 mag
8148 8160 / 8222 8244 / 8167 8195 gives 0.002 mag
